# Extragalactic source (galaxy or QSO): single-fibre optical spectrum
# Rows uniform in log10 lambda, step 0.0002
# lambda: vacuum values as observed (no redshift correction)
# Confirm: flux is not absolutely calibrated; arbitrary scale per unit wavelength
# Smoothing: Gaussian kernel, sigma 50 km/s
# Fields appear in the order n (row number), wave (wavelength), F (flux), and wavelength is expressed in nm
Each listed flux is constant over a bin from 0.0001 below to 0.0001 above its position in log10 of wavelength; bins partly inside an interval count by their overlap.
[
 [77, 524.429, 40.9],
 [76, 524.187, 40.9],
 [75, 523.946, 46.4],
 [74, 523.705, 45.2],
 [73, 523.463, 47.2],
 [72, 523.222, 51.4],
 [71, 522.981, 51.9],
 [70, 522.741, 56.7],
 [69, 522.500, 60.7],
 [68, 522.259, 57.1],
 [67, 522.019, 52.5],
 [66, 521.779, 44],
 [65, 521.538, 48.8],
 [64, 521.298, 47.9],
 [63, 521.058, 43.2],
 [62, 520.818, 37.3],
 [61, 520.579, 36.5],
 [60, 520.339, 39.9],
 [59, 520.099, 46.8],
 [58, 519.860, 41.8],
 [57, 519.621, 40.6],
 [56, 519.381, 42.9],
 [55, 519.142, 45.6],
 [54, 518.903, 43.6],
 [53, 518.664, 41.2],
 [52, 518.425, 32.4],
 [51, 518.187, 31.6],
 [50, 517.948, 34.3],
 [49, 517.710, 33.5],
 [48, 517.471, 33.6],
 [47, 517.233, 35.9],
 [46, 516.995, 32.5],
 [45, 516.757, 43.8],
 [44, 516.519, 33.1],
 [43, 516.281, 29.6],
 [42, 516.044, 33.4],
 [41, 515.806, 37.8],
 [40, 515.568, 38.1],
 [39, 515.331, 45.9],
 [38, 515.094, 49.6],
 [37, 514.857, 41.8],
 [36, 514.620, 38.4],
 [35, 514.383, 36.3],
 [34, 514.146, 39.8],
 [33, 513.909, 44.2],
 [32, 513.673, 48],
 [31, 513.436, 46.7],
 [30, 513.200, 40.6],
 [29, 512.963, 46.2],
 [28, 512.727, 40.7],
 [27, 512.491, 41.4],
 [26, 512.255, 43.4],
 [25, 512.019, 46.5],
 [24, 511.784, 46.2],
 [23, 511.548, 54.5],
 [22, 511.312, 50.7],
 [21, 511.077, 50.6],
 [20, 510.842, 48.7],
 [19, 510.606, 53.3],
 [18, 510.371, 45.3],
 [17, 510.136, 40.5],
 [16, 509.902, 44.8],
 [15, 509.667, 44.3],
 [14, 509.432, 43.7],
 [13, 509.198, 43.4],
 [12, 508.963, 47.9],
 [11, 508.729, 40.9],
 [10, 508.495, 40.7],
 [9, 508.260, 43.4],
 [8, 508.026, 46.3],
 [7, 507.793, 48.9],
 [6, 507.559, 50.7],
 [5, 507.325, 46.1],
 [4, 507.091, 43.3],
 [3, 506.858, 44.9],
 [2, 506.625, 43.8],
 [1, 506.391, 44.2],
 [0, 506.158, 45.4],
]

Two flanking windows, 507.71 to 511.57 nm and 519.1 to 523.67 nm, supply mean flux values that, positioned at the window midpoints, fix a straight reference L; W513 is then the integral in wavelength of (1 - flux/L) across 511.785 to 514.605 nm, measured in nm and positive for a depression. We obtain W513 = 0.20 nm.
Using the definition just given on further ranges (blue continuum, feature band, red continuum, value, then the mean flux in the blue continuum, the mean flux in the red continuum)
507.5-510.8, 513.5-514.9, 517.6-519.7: 0.001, 45.3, 38.4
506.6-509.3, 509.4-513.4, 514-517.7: -0.391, 45.1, 37.9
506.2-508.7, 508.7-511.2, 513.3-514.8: -0.113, 45.1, 42.2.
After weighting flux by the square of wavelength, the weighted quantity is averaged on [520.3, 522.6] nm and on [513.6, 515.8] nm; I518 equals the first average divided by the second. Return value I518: 1.14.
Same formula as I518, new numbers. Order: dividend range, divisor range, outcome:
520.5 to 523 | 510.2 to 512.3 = 1.04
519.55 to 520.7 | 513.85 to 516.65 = 1.08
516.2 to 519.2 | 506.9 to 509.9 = 0.83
